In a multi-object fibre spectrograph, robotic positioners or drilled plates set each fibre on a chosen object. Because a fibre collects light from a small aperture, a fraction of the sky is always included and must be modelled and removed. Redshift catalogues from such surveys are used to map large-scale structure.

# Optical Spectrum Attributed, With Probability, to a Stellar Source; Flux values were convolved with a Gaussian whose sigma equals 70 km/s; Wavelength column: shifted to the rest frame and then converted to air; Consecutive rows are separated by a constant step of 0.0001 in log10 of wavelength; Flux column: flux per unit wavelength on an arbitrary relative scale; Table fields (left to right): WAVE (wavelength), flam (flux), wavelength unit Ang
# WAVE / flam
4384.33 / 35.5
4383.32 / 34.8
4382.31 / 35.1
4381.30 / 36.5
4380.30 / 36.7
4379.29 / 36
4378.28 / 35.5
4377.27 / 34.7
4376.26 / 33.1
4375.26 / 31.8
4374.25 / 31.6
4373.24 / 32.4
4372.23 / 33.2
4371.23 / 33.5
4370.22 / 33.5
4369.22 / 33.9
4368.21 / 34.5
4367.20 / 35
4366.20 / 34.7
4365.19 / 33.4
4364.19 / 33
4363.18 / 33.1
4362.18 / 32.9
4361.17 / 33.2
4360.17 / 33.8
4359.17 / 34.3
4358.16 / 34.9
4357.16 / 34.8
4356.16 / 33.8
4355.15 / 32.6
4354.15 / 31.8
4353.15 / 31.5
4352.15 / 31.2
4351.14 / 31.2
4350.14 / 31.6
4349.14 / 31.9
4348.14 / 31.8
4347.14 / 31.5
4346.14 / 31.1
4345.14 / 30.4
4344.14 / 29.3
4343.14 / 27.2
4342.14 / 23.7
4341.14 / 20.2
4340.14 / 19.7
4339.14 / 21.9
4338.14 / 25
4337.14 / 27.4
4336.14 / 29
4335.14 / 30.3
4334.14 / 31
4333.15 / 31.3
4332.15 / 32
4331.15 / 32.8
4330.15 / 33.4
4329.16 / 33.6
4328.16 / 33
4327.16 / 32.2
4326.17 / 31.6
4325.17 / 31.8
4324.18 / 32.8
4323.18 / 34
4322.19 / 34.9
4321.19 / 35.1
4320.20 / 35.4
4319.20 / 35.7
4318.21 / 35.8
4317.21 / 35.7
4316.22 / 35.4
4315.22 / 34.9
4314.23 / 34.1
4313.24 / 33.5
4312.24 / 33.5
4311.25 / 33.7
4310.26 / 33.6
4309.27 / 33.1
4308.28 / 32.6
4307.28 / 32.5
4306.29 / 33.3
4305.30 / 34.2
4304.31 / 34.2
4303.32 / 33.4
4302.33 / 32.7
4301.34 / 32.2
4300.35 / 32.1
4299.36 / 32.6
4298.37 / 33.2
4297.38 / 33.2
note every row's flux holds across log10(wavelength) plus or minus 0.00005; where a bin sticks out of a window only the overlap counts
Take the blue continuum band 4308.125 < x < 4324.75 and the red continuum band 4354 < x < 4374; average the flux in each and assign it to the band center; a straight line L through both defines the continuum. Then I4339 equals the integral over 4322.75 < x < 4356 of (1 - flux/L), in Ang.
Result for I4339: 3.9 Ang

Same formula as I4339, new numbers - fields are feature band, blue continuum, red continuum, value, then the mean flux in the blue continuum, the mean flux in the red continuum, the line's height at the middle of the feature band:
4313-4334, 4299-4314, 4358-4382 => -0.21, 33.2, 34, 33.4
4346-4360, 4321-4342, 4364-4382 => -0.17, 29.9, 34.1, 32.1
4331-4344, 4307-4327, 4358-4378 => 2.63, 34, 33.5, 33.8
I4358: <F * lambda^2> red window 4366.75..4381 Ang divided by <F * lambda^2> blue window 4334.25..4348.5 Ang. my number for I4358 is 1.27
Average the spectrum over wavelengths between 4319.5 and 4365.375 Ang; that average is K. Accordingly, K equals 31.1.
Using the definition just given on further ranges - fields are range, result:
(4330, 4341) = 28.1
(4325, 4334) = 32.4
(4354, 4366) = 33.5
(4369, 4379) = 33.4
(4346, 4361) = 32.6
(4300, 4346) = 31.6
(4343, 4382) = 33.1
